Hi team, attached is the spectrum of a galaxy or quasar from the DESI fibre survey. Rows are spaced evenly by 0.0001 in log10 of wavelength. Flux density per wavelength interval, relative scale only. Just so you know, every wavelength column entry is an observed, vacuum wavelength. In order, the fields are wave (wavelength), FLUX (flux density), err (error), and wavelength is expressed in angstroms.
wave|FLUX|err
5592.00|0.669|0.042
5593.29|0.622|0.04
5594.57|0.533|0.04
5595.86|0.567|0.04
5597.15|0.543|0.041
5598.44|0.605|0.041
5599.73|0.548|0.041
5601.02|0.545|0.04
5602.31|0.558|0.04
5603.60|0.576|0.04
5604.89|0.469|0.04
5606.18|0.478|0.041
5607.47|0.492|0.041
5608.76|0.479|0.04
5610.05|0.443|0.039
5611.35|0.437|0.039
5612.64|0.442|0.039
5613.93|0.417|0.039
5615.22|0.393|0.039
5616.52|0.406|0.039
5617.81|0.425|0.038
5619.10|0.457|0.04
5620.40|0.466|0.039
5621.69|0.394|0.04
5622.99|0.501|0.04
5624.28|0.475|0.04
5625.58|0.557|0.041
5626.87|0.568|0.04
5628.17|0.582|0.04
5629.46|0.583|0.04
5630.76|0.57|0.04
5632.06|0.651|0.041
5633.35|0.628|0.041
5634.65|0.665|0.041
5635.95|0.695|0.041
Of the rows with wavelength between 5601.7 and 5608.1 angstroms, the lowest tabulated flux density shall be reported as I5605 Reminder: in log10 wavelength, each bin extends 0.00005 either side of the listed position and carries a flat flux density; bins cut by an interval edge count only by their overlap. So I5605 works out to 0.469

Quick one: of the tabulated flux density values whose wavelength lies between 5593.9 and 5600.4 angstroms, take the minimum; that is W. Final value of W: 0.533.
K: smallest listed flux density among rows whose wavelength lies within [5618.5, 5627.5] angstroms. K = 0.394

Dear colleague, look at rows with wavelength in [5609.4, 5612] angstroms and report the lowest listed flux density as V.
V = 0.437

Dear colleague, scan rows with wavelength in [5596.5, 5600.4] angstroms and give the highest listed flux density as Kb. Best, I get 0.605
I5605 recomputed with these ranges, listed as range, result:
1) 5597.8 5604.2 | 0.545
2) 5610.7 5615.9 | 0.393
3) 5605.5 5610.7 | 0.443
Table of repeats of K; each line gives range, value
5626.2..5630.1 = 0.568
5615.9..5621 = 0.406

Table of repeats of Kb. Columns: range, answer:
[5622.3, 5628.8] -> 0.582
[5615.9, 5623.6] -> 0.501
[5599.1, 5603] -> 0.558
